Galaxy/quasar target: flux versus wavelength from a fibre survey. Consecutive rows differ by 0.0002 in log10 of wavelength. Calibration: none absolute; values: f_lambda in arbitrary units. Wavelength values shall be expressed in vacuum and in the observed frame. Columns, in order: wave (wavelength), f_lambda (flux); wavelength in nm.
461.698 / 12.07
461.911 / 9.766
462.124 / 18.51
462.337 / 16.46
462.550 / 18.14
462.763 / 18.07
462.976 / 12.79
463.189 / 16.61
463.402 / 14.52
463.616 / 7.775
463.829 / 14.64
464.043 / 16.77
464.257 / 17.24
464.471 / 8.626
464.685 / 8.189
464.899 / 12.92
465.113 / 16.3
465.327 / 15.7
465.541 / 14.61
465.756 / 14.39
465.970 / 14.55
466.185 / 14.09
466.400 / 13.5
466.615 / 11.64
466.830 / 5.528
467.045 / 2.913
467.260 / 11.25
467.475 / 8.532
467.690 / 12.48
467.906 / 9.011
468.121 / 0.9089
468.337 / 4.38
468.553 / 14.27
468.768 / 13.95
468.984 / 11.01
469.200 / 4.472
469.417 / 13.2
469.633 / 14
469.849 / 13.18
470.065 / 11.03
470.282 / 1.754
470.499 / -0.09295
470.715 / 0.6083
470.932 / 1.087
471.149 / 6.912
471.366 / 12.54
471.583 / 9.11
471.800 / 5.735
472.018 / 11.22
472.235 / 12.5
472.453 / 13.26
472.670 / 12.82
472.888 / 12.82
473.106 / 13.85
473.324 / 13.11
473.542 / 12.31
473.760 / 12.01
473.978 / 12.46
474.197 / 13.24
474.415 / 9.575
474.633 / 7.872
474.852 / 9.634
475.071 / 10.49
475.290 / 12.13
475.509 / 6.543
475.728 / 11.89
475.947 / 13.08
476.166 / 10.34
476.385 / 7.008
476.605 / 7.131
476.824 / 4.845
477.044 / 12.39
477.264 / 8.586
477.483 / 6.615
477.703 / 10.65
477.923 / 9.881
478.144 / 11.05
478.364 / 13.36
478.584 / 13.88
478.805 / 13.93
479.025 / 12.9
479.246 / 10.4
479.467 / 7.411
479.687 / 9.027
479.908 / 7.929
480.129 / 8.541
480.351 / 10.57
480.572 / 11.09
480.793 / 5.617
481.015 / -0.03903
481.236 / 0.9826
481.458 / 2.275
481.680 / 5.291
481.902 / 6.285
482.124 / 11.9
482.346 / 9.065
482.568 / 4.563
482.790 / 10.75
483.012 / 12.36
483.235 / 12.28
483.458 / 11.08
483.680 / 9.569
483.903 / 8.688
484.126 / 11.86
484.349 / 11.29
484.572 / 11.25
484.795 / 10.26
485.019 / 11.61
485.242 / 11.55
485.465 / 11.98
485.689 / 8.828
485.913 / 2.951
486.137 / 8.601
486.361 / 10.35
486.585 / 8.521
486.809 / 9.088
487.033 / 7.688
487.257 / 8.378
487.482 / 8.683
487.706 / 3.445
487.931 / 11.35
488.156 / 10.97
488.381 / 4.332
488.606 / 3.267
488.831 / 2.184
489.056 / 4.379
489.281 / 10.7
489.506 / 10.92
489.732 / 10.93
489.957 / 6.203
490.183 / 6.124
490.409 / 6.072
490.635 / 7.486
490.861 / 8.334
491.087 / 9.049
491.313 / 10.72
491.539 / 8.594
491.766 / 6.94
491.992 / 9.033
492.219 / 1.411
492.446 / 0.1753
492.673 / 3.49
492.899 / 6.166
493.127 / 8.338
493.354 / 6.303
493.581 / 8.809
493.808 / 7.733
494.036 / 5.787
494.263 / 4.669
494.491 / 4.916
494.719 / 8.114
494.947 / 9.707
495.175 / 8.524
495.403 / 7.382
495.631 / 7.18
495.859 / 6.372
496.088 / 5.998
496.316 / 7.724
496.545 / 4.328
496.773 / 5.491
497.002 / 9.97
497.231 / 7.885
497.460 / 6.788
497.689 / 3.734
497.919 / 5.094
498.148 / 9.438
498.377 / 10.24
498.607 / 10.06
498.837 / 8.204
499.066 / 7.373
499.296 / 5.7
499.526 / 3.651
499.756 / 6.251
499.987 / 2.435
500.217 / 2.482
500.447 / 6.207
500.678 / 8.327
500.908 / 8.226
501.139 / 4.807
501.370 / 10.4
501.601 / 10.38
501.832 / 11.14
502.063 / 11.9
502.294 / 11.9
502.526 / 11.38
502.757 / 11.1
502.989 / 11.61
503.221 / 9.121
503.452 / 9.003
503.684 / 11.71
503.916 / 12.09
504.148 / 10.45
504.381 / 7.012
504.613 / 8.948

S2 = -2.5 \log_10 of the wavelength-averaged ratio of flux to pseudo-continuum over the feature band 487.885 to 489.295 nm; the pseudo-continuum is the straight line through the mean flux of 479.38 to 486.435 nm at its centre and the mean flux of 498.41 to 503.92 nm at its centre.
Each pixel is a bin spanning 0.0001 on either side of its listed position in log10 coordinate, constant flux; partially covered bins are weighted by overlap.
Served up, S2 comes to 0.35 mag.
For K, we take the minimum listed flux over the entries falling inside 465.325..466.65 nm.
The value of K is 11.64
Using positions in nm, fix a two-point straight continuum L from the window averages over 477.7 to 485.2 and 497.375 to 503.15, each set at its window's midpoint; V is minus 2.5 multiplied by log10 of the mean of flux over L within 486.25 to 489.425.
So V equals 0.20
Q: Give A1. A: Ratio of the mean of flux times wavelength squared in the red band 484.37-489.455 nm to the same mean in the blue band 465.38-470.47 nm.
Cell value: 0.89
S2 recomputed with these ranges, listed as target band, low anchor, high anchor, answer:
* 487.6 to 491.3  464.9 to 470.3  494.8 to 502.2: 0.14 mag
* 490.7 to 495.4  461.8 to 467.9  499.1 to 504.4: 0.37 mag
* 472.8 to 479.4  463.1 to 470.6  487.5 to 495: -0.15 mag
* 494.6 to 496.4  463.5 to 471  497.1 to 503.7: 0.11 mag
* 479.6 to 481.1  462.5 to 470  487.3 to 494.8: 0.19 mag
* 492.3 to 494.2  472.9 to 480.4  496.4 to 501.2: 0.29 mag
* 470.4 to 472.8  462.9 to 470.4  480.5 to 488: 0.31 mag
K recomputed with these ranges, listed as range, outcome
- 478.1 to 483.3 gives -0.03903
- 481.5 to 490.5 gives 2.184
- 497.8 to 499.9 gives 3.651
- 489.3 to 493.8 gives 0.1753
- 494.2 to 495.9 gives 4.669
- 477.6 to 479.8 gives 7.411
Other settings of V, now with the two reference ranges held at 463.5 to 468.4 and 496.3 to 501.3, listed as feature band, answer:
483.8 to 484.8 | -0.24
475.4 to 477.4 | 0.08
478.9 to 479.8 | -0.08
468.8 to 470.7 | 0.26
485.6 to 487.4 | 0.03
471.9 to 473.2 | -0.23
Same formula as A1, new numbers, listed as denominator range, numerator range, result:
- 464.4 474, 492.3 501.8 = 0.74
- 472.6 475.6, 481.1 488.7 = 0.79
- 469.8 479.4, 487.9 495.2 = 0.75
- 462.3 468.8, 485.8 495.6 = 0.65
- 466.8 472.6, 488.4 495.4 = 0.89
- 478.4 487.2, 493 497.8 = 0.81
